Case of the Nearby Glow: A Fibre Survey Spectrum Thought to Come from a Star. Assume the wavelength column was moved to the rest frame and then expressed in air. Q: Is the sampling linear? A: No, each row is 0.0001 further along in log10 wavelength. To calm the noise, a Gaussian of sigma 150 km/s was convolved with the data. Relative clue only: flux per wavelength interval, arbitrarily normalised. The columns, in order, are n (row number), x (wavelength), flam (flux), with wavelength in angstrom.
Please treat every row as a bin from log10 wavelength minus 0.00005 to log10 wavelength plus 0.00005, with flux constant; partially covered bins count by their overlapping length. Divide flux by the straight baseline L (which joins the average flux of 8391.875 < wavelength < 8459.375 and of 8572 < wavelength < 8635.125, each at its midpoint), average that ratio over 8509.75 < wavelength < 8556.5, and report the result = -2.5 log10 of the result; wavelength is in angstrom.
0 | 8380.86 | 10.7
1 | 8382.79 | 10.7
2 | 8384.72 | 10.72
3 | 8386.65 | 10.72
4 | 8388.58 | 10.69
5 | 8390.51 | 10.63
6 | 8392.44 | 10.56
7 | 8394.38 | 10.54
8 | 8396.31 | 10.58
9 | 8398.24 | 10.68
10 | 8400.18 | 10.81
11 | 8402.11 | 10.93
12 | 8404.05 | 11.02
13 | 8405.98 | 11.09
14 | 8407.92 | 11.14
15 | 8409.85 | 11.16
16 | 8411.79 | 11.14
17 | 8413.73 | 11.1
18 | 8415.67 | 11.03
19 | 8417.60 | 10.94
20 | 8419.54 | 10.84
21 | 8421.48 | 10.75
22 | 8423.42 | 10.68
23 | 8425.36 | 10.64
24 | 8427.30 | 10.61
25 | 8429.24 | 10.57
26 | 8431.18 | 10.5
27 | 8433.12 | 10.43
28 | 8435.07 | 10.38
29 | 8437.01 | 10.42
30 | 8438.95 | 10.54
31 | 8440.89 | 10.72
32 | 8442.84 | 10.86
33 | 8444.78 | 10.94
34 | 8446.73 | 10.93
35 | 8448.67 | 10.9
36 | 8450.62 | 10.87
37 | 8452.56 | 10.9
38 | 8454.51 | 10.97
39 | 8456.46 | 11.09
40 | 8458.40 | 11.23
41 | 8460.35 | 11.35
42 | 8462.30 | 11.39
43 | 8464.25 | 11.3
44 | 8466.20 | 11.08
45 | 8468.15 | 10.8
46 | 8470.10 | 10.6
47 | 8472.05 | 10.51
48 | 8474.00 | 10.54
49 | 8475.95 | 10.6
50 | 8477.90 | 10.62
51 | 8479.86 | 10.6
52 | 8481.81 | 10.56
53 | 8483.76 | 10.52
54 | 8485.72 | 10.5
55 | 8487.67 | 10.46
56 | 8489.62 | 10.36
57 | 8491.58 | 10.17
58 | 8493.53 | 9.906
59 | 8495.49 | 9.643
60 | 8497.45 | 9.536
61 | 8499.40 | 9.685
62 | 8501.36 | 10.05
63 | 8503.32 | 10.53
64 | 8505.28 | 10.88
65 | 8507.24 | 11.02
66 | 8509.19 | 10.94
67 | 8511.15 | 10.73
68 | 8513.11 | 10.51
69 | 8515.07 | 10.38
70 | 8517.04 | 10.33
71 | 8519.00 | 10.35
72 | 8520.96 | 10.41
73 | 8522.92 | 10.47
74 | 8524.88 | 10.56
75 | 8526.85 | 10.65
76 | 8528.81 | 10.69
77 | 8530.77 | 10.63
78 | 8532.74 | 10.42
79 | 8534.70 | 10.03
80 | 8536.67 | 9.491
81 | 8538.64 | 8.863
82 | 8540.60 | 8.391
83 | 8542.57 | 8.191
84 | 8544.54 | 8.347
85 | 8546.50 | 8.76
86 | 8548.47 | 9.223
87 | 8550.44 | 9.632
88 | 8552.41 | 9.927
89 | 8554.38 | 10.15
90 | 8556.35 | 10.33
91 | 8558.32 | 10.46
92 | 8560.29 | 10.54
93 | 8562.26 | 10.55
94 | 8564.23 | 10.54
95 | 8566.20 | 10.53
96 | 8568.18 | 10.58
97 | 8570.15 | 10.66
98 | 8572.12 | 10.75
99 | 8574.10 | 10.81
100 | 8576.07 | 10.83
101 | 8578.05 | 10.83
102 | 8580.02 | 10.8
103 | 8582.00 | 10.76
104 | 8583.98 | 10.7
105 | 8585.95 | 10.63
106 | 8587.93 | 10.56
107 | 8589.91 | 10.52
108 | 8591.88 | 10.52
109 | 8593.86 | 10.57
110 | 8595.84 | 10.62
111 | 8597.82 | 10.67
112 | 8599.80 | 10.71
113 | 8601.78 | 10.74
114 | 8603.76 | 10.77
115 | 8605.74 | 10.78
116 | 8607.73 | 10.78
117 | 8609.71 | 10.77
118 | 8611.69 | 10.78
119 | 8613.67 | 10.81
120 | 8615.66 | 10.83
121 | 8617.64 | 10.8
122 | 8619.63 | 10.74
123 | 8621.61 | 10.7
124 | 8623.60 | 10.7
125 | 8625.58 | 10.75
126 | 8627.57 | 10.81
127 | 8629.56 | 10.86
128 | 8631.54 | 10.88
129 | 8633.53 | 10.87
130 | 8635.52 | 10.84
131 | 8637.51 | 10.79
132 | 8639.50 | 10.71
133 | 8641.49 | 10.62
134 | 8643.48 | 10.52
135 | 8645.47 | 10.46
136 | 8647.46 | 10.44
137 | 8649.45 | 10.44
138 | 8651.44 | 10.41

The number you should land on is 0.09 mag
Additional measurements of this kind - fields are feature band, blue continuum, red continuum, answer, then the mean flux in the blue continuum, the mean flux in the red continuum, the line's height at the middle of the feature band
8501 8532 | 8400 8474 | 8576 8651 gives 0.02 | 10.9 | 10.7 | 10.8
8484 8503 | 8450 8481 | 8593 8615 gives 0.08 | 10.9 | 10.7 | 10.9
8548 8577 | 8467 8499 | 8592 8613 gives 0.02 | 10.4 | 10.7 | 10.6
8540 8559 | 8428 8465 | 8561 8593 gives 0.15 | 10.9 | 10.7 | 10.7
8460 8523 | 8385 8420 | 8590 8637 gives 0.03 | 10.9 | 10.7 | 10.8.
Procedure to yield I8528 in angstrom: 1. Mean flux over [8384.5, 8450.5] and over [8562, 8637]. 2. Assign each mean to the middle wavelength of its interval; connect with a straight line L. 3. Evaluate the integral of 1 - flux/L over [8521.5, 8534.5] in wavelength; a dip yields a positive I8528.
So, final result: 0.3 angstrom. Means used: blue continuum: 10.8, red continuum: 10.7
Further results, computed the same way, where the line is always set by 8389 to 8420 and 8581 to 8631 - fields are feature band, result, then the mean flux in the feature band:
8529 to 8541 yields 1.1 angstrom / 9.77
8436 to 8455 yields 0.1 angstrom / 10.8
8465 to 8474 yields 0.1 angstrom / 10.7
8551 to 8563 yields 0.5 angstrom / 10.3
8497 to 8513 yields 0.5 angstrom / 10.5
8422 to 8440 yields 0.5 angstrom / 10.5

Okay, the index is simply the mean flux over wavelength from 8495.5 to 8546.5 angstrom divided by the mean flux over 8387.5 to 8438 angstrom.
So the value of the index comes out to 0.9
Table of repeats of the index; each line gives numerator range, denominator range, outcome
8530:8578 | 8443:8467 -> 0.90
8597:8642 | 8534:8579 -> 1.08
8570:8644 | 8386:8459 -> 0.99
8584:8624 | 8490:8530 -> 1.03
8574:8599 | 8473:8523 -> 1.03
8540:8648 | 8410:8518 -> 0.98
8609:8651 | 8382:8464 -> 0.99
